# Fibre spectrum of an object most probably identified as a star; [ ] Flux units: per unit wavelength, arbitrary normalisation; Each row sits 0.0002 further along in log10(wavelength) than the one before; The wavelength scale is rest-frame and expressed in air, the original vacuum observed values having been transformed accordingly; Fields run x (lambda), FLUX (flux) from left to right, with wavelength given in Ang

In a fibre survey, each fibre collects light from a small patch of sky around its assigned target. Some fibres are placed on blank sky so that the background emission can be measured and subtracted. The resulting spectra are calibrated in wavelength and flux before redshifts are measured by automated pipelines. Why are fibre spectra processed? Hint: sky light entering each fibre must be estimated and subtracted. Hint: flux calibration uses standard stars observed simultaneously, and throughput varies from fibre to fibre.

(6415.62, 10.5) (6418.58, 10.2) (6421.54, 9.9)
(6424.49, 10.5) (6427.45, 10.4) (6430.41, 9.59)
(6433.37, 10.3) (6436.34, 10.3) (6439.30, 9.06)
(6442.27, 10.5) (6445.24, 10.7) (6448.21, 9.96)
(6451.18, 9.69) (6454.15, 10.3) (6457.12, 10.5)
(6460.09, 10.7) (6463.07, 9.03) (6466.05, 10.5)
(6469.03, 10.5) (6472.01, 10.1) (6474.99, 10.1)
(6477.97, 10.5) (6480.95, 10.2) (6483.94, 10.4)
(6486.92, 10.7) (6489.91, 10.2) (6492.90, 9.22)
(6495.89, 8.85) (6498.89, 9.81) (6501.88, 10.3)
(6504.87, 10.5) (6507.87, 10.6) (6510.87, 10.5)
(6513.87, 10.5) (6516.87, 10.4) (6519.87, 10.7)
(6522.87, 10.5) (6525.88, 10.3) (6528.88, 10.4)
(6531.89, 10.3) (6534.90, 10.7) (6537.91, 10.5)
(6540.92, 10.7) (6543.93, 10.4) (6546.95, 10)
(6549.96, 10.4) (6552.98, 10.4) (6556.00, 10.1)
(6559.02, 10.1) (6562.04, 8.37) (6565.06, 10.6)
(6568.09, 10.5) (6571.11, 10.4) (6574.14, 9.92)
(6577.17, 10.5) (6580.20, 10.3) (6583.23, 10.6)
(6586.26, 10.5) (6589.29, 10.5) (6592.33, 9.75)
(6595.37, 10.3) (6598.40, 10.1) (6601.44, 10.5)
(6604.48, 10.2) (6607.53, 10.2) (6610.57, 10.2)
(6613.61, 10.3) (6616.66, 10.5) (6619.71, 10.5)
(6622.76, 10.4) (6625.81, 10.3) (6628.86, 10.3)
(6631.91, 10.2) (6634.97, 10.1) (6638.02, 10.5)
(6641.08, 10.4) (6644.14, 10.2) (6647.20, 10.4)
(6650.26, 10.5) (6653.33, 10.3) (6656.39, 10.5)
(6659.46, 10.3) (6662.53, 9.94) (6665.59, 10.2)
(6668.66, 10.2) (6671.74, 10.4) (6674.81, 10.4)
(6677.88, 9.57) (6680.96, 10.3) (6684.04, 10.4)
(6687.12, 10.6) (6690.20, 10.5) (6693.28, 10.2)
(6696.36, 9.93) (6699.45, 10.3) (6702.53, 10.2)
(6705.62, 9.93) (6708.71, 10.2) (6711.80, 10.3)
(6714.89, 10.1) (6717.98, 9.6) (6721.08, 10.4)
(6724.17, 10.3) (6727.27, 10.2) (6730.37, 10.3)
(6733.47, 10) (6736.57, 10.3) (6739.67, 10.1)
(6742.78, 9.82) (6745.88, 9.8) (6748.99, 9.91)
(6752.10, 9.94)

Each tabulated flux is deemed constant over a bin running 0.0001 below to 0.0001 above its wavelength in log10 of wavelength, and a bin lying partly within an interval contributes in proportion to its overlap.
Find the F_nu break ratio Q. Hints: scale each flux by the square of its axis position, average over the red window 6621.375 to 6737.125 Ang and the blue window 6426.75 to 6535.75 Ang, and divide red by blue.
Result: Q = 1.1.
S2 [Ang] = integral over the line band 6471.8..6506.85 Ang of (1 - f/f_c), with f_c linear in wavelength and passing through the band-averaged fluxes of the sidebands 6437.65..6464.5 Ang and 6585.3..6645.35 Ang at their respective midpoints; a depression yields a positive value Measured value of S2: 0.11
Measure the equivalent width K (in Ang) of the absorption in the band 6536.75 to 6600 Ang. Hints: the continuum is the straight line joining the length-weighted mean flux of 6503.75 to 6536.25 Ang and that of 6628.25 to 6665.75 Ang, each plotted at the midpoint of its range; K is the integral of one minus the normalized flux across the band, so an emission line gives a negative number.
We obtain 1.1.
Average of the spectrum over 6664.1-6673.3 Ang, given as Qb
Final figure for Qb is 10.3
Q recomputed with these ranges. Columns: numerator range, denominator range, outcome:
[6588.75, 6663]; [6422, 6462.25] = 1.07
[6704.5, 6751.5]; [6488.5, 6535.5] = 1.05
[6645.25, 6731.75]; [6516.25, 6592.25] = 1.03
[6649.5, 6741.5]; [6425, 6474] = 1.09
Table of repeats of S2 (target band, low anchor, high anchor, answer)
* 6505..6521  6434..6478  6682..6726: -0.58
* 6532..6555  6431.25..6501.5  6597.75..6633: -0.50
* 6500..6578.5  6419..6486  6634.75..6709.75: -0.90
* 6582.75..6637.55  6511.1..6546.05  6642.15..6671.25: 0.30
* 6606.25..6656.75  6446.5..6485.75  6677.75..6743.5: -0.76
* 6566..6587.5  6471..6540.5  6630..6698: -0.24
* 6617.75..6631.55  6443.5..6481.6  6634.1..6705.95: -0.14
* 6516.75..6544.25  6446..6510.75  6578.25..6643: -0.77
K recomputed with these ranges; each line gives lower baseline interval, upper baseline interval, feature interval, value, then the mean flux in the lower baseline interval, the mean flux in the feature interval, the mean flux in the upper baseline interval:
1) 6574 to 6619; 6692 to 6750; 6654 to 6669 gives -0.1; 10.3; 10.2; 10.1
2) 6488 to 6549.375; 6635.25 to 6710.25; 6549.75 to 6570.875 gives 0.4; 10.3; 10.1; 10.3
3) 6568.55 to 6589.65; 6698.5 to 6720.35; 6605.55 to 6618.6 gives 0.0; 10.4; 10.3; 10.1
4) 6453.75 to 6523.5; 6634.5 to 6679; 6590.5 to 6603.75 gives 0.1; 10.2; 10.2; 10.3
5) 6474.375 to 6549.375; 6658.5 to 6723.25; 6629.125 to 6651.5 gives -0.2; 10.3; 10.3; 10.2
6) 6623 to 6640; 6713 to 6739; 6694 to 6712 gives 0.1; 10.3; 10.1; 10.2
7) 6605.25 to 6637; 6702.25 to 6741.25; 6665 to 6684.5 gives 0.0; 10.3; 10.2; 10.1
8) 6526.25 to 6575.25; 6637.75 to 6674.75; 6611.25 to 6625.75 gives -0.2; 10.2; 10.4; 10.3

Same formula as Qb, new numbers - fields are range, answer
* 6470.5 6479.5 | 10.2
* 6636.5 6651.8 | 10.4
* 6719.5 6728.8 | 10.3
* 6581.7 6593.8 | 10.3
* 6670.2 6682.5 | 10.2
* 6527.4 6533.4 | 10.3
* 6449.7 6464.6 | 10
